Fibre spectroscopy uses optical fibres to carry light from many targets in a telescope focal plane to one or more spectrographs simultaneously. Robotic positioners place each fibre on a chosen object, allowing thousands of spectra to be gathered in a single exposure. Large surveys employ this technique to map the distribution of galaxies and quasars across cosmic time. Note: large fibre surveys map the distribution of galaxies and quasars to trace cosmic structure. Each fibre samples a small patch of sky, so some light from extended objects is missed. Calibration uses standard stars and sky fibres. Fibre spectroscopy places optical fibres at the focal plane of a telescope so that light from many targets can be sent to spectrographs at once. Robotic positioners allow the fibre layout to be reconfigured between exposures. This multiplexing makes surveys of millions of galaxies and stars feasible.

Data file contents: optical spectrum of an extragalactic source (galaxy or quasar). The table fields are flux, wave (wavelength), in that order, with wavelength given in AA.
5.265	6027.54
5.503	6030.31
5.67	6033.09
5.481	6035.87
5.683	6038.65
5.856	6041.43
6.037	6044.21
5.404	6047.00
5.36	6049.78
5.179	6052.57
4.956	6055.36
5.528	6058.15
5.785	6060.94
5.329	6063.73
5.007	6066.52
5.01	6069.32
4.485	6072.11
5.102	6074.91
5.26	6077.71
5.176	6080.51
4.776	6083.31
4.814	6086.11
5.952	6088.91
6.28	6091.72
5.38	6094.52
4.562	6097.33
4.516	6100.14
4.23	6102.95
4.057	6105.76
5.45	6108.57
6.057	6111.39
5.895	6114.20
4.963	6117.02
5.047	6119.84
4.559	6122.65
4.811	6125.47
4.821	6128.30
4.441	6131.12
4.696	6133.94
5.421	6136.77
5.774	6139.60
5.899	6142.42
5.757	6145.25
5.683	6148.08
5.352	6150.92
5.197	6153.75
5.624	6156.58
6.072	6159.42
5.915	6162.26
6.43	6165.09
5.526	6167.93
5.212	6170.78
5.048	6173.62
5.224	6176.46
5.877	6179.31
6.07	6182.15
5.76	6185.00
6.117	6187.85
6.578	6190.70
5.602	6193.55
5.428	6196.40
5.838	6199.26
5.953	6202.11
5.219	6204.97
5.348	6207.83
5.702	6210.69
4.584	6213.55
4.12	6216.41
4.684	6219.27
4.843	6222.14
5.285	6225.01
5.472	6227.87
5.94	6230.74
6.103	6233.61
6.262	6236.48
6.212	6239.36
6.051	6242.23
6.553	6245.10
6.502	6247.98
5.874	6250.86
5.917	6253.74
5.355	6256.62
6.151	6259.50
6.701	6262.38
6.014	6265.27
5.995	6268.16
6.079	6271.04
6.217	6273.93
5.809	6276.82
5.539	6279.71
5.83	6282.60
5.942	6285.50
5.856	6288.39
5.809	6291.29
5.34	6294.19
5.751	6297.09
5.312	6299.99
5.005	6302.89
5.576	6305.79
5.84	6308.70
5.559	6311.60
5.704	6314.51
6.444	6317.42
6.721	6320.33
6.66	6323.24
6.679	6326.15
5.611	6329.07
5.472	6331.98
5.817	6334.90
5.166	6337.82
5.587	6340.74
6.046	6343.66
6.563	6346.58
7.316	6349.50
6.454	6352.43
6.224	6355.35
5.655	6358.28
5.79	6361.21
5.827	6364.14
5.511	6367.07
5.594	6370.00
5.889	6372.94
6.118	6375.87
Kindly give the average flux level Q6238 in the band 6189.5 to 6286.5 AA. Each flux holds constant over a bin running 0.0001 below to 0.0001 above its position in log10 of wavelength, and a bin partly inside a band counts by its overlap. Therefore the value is 5.75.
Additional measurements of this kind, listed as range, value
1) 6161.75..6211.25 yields 5.71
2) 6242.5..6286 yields 6.03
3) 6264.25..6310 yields 5.74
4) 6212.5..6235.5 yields 5.16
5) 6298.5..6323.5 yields 5.83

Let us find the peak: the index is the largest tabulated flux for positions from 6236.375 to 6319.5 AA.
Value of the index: 6.701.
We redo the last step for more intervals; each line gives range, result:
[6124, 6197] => 6.578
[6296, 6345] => 6.721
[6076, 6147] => 6.28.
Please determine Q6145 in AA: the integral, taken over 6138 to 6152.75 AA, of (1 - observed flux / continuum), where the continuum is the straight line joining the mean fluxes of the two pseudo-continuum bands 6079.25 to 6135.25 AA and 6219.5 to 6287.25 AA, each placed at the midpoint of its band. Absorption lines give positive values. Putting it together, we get -1.2 AA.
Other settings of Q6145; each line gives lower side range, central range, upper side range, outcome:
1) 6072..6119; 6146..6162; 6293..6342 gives -0.9 AA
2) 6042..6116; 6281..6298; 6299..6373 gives 0.1 AA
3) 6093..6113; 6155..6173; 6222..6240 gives -1.5 AA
